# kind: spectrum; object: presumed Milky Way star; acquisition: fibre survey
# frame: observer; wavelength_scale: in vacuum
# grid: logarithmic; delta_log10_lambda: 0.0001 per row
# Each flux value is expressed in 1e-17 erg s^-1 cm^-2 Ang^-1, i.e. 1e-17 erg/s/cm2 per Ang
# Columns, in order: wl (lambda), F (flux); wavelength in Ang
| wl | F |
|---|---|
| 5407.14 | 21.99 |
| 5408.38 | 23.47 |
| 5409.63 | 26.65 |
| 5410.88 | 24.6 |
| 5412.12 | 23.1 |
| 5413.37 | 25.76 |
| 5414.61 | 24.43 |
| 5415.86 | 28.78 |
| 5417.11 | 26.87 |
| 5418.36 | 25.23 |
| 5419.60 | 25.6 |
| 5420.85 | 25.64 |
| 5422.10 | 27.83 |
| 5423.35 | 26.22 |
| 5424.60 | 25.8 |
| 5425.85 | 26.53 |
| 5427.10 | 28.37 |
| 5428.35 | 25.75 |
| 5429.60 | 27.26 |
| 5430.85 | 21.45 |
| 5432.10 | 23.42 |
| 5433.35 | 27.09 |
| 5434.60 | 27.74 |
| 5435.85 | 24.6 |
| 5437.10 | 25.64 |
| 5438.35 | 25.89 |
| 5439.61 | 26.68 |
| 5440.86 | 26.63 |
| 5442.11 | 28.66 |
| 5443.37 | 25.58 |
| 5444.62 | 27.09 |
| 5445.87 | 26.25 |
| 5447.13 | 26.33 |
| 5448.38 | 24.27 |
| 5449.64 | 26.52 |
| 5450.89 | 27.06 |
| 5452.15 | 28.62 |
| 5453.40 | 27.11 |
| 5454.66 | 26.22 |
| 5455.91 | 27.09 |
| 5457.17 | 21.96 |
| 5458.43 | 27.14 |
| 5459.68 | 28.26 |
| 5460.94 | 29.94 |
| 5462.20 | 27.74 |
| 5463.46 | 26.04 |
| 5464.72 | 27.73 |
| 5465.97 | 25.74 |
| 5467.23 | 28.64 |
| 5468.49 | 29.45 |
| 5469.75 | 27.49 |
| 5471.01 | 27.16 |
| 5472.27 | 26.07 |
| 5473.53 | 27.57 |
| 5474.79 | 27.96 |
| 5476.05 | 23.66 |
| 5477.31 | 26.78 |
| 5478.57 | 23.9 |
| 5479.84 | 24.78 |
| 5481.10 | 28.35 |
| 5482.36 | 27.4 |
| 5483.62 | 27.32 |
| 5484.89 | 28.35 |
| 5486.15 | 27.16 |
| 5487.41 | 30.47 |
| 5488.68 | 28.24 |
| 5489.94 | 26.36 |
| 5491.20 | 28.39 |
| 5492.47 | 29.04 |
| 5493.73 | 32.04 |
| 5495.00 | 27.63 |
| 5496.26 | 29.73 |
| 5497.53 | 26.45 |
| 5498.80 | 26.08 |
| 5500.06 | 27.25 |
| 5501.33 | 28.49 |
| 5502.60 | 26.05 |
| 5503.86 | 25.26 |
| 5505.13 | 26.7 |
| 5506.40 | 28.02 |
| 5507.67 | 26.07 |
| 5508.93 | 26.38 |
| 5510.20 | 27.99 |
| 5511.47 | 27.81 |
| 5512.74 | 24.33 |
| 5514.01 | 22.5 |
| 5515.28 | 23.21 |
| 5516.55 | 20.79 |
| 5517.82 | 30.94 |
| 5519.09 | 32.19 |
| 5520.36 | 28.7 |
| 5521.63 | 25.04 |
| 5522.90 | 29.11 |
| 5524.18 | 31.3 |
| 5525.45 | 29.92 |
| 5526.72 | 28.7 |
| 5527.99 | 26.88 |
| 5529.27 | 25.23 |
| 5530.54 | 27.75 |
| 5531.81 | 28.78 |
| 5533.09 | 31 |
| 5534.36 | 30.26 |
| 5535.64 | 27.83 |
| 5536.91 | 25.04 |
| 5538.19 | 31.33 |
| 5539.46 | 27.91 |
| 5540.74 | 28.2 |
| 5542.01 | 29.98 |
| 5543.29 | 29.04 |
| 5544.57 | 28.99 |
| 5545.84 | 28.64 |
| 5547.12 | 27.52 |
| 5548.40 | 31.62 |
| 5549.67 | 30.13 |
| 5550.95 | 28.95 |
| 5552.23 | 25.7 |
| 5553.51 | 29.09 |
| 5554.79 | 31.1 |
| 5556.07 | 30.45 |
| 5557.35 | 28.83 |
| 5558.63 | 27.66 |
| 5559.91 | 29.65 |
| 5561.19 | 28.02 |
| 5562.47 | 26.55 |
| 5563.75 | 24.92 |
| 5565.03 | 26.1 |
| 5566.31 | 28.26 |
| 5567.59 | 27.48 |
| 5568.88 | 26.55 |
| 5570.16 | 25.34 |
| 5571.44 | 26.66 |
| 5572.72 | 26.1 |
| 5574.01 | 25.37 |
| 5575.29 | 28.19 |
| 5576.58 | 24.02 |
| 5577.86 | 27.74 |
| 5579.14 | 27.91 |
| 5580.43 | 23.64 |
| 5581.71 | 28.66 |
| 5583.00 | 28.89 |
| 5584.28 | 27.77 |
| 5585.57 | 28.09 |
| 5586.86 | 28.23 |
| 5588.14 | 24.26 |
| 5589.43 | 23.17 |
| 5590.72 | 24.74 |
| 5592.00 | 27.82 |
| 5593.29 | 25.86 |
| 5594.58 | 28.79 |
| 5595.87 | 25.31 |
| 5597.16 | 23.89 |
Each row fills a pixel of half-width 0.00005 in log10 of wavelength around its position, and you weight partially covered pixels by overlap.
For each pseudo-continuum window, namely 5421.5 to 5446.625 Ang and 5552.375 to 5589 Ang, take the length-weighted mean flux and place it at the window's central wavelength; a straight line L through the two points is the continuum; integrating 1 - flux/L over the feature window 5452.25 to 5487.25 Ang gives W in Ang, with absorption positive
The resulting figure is -0.66 Ang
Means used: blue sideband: 26.2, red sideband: 27.3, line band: 27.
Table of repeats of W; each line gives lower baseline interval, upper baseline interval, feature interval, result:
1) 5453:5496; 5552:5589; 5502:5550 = -0.9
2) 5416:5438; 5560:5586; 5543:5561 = -1.6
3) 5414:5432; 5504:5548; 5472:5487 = 0.2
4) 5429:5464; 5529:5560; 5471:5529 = 1.0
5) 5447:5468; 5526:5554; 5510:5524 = 0.7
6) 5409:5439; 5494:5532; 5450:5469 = -0.6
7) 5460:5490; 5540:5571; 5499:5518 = 1.2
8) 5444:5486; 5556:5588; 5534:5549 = -1.0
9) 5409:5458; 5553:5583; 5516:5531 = -0.7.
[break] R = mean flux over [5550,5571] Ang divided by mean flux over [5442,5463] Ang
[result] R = 1.0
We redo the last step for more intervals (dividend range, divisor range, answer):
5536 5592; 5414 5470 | 1.04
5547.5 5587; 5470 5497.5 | 1.01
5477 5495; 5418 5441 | 1.07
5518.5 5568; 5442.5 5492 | 1.06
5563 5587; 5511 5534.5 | 0.97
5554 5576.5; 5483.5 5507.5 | 0.99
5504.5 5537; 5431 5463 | 1.04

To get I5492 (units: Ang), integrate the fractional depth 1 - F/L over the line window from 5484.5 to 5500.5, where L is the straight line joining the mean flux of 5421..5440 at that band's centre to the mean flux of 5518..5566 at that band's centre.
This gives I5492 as -0.5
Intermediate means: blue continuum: 26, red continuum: 28.6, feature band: 28.3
